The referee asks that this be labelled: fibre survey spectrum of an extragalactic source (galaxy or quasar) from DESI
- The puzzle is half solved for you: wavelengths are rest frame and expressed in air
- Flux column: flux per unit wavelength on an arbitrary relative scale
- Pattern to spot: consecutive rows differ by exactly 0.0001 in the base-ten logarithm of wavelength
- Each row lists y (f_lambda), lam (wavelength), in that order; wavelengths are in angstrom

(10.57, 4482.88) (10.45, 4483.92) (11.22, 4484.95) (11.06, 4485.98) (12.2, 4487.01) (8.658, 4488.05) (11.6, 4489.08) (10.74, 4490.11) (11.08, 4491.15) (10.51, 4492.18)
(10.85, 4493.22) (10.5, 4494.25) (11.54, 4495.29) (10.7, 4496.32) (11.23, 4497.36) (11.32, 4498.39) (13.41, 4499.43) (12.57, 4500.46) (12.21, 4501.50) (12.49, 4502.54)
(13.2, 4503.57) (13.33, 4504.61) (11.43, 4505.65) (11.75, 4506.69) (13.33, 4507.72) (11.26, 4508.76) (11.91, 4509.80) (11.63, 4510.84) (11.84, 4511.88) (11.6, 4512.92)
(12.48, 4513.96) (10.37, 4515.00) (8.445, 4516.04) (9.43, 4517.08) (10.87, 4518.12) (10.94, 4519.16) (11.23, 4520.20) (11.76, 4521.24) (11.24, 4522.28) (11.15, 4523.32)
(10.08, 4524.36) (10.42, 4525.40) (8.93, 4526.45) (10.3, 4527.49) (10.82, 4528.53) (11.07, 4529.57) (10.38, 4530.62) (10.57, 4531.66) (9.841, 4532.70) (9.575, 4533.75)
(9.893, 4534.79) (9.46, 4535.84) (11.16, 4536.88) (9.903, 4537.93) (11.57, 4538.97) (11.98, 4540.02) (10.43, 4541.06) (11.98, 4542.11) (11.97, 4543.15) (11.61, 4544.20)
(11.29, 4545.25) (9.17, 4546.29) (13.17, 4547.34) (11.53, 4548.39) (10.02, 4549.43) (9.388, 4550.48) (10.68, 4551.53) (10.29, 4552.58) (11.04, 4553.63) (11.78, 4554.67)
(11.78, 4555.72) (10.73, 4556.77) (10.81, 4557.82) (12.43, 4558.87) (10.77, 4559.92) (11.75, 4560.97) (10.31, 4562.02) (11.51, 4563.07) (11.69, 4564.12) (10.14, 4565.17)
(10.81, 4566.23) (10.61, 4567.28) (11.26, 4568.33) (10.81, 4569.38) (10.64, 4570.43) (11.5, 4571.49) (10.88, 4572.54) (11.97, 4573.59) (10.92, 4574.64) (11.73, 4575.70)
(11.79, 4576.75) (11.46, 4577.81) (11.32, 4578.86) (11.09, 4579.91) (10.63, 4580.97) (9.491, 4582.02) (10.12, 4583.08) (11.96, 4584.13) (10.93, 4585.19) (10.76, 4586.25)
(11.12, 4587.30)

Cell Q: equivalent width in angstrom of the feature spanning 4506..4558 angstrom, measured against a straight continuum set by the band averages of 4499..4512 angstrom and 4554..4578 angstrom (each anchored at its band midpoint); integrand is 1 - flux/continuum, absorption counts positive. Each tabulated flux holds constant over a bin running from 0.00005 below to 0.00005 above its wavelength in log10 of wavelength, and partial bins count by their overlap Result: 4.15 angstrom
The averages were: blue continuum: 12.3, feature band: 10.9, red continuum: 11.2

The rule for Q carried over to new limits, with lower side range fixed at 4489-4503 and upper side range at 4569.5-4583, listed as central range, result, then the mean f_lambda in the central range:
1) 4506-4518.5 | 0.16 angstrom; 11.2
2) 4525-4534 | 0.86 angstrom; 10.2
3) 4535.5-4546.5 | 0.21 angstrom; 11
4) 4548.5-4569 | 0.39 angstrom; 11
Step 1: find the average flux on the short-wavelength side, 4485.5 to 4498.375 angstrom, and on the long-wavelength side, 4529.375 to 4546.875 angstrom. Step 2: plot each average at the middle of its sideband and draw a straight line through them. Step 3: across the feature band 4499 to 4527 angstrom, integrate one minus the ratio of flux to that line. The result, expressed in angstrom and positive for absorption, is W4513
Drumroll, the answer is -1.6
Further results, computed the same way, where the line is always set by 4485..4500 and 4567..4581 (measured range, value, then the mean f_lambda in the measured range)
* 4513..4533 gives 1.0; 10.6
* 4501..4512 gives -1.1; 12.2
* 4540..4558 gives 0.2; 11.1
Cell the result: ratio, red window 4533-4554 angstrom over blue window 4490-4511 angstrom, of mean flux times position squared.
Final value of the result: 0.9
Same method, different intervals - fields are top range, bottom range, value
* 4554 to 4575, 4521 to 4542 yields 1.07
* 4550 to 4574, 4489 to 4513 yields 0.96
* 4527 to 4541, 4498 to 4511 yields 0.86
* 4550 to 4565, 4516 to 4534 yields 1.07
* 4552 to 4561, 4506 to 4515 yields 0.97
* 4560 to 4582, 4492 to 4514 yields 0.96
